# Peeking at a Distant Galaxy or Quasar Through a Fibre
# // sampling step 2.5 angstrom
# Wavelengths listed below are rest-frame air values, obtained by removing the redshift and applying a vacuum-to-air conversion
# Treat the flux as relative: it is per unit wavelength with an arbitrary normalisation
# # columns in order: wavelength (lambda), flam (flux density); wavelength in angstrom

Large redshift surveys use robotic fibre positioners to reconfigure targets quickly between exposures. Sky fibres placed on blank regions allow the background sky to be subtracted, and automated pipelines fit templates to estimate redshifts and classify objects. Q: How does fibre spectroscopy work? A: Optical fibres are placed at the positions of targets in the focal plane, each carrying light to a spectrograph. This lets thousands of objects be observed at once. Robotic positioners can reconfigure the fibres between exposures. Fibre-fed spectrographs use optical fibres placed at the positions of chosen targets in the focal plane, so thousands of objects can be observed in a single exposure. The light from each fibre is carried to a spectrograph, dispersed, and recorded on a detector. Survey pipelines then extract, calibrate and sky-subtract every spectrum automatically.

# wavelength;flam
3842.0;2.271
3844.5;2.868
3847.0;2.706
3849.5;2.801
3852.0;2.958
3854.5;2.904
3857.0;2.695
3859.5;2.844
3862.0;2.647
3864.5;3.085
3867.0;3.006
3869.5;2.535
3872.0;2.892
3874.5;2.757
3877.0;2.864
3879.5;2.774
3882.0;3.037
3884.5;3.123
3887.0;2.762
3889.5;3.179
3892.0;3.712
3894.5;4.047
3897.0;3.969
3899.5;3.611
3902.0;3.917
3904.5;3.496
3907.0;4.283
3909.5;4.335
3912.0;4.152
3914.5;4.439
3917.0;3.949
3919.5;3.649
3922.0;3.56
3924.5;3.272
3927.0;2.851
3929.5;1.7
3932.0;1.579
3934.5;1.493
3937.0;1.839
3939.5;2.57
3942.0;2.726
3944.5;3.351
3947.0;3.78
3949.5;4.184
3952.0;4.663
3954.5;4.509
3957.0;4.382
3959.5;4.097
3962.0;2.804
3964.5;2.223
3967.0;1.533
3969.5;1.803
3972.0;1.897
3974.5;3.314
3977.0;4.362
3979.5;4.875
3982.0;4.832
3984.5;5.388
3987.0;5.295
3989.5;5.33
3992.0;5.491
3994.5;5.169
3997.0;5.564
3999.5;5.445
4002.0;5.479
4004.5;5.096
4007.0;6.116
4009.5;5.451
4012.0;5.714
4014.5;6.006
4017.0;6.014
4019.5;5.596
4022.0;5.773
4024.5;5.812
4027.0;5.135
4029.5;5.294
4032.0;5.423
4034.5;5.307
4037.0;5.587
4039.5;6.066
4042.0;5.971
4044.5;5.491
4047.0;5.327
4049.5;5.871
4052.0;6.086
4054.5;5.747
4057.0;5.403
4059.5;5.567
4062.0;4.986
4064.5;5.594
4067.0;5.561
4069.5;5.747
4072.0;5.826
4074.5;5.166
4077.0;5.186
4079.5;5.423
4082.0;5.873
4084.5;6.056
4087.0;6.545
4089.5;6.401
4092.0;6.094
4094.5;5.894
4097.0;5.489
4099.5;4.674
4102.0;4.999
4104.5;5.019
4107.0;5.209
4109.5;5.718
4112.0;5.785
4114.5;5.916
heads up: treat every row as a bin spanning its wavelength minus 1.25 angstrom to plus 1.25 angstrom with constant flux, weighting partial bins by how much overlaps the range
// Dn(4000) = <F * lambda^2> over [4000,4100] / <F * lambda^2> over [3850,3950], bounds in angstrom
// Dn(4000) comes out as 1.93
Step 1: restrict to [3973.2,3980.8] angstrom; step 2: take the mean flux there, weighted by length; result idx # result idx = 4.17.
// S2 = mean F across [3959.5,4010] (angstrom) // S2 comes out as 4.35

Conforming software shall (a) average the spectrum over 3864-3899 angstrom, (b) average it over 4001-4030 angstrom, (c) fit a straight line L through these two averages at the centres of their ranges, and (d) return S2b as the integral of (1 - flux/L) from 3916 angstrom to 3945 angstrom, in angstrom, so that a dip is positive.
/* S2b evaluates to 9.62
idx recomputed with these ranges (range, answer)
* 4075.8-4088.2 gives 5.82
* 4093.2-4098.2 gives 5.7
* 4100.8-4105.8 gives 5.01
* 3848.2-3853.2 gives 2.88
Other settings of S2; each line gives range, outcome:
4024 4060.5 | 5.6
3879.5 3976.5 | 3.26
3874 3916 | 3.57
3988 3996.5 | 5.35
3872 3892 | 2.97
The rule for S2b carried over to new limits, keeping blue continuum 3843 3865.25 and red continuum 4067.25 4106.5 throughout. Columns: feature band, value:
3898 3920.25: -3.2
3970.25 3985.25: 1.1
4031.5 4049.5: -2.0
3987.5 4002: -2.9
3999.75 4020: -4.2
